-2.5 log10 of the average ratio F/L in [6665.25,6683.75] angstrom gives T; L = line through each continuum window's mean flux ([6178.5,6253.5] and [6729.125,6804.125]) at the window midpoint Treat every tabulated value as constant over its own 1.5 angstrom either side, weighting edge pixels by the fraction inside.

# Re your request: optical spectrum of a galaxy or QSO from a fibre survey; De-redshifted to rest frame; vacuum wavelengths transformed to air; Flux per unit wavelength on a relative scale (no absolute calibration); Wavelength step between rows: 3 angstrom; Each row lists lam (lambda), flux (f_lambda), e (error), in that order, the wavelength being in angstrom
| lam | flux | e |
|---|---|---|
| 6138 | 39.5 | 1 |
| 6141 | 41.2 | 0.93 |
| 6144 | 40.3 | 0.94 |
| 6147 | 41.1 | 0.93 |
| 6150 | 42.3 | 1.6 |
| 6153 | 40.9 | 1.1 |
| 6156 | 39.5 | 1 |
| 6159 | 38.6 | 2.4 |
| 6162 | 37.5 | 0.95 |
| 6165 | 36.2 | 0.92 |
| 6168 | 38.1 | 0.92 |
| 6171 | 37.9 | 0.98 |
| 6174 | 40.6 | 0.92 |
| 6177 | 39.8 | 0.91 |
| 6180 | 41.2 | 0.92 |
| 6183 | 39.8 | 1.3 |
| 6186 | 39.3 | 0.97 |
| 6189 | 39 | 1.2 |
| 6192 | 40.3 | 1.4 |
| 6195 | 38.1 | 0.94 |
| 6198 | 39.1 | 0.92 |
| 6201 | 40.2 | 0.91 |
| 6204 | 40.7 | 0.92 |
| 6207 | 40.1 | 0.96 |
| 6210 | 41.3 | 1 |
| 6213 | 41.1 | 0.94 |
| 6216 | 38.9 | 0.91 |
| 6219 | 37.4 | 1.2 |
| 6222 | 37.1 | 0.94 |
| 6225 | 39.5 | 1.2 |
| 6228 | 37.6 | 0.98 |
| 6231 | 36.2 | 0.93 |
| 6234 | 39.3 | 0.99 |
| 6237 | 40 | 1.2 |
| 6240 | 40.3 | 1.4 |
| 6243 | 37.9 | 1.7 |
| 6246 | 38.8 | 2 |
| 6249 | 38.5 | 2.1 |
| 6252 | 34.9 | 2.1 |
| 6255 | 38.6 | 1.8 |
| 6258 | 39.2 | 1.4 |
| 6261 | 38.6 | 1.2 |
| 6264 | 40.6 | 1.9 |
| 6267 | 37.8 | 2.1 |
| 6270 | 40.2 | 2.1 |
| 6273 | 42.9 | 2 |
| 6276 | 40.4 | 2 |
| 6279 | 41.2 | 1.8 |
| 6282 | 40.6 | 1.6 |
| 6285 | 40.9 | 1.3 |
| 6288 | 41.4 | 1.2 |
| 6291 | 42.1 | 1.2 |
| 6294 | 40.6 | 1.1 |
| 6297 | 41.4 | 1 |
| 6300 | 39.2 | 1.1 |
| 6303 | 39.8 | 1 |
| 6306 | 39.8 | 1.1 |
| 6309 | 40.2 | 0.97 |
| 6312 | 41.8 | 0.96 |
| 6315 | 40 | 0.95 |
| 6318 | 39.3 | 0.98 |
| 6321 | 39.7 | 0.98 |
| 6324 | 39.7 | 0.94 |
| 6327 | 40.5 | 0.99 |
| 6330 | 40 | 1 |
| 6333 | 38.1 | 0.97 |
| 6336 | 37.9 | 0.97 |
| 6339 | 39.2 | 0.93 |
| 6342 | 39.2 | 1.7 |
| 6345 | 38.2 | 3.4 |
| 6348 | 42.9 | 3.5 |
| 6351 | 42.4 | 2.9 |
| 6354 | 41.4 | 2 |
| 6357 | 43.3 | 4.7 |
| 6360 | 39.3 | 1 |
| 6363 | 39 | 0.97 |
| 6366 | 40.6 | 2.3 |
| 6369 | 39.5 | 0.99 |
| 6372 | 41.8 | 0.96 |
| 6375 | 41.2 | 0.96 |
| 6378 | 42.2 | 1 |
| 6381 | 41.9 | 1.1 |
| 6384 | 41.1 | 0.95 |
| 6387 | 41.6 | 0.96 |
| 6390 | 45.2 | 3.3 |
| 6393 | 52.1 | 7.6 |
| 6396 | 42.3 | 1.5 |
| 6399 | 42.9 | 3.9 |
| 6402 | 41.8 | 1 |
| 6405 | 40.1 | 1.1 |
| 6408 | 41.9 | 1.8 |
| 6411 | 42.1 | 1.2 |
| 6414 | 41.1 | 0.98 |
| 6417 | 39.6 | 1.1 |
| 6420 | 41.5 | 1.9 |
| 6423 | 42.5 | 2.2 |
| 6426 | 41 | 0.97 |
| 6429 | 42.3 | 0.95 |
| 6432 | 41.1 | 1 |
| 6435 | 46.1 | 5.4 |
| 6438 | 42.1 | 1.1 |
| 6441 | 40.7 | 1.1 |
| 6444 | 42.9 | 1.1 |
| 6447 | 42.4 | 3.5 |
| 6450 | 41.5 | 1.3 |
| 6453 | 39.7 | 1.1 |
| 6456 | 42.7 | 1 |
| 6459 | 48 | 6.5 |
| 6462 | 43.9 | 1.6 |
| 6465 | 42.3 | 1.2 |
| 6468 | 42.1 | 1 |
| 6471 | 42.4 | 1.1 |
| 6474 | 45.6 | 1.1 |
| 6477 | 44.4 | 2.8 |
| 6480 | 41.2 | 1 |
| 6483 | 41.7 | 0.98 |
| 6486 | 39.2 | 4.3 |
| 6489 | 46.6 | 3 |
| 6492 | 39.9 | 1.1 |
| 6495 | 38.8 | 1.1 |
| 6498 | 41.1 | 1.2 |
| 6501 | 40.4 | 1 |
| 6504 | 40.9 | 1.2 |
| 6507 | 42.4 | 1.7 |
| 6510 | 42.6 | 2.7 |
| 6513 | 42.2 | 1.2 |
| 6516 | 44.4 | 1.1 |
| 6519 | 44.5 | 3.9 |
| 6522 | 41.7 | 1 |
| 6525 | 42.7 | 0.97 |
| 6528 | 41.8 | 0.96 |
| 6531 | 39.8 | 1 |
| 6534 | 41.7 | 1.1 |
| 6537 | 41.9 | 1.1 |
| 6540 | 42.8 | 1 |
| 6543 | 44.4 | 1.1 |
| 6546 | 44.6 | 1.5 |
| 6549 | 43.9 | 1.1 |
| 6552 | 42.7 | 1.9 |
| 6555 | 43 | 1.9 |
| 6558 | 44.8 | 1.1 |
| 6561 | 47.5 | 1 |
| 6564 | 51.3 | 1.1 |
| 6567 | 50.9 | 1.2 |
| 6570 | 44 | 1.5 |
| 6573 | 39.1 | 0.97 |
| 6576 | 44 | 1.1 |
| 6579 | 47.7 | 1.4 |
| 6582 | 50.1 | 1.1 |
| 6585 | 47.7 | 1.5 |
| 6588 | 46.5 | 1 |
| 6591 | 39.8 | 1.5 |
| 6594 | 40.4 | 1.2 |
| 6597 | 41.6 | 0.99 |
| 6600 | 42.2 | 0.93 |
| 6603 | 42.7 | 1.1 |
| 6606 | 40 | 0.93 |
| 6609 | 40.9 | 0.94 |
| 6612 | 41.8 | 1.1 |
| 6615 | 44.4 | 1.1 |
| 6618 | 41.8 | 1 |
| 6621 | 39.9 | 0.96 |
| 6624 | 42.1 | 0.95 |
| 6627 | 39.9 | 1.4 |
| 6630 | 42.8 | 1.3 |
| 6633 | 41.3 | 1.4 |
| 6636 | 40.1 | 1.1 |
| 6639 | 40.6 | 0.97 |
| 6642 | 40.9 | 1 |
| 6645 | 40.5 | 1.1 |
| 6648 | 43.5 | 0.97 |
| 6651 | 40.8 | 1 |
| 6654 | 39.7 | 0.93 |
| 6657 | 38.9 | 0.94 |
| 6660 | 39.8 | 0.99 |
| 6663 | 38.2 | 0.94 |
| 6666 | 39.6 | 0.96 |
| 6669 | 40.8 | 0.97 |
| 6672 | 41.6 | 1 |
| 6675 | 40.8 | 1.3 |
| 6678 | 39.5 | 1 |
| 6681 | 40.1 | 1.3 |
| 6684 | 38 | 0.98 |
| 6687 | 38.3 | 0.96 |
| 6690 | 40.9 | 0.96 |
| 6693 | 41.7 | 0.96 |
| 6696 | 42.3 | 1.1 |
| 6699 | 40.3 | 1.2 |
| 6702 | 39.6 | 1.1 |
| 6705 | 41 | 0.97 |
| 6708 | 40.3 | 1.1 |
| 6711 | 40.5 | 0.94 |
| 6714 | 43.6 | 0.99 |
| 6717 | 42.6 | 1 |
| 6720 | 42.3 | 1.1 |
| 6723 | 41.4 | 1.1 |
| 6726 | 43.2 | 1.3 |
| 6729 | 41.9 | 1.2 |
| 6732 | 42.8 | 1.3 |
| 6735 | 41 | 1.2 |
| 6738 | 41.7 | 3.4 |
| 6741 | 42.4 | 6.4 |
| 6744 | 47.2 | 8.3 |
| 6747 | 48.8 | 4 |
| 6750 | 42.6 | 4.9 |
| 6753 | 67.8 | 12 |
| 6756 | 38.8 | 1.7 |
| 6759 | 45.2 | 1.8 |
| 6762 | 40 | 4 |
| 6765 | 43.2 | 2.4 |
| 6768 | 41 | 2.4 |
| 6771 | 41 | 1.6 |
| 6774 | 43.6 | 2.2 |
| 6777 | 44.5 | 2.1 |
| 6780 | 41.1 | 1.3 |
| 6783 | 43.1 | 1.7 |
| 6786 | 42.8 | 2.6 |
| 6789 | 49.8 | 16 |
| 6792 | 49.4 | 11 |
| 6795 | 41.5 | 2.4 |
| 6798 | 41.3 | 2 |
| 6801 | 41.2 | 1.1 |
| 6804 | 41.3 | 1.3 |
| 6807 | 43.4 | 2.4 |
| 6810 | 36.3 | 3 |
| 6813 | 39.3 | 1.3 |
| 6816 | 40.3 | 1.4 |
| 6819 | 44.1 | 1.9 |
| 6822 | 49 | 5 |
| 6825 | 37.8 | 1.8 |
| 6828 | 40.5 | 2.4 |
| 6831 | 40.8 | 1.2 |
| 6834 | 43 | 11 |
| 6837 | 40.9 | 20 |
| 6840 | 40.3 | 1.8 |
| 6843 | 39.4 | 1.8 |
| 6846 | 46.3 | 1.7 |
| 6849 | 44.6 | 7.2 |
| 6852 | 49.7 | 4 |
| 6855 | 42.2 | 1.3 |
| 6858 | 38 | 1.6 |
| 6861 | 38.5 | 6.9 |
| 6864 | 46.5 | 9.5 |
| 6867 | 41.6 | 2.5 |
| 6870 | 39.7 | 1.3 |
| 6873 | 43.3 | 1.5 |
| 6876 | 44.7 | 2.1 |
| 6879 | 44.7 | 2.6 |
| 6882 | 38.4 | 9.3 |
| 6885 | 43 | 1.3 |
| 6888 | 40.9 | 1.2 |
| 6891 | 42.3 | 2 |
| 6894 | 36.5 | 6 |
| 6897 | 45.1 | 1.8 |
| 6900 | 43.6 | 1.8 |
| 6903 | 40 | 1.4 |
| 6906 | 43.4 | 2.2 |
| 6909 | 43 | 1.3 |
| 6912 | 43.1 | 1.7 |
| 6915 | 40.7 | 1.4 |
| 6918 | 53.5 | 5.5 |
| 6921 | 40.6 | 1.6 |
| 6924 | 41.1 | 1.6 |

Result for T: 0.08 mag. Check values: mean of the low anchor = 39.1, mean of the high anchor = 44.1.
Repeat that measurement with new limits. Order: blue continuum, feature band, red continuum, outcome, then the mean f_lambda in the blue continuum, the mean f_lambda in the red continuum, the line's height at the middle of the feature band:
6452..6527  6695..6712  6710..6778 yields 0.08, 42.5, 43.8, 43.6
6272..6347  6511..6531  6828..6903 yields -0.04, 40.2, 42.2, 40.9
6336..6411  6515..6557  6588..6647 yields -0.04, 41.6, 41.4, 41.5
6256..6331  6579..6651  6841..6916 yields -0.02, 40.3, 42.4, 41.4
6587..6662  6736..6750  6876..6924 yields -0.07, 41.3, 42.6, 41.8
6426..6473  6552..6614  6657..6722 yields -0.07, 42.7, 40.5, 41.5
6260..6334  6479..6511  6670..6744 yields -0.01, 40.3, 41.3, 40.8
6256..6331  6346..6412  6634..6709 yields -0.05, 40.3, 40.3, 40.3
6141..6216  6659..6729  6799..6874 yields 0.02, 39.7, 41.9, 41.4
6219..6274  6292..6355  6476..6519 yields -0.01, 38.7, 41.9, 39.7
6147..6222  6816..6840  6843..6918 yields 0.01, 39.5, 42.6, 42.4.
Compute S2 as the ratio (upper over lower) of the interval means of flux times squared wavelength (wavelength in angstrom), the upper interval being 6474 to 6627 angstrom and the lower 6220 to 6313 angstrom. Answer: 1.2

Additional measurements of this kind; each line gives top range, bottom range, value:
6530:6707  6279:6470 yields 1.10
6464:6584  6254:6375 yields 1.15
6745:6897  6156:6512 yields 1.22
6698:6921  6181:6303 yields 1.29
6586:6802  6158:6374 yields 1.21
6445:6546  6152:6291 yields 1.17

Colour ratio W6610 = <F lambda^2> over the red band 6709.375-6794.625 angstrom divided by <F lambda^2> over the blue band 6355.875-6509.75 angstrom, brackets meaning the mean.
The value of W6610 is 1.15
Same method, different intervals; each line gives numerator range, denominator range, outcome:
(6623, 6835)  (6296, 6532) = 1.11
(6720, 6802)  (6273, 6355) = 1.25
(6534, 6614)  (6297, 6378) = 1.18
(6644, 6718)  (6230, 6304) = 1.16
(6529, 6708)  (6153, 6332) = 1.20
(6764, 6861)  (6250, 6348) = 1.25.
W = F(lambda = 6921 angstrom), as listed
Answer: 40.6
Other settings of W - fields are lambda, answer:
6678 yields 39.5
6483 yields 41.7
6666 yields 39.6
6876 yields 44.7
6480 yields 41.2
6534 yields 41.7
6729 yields 41.9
